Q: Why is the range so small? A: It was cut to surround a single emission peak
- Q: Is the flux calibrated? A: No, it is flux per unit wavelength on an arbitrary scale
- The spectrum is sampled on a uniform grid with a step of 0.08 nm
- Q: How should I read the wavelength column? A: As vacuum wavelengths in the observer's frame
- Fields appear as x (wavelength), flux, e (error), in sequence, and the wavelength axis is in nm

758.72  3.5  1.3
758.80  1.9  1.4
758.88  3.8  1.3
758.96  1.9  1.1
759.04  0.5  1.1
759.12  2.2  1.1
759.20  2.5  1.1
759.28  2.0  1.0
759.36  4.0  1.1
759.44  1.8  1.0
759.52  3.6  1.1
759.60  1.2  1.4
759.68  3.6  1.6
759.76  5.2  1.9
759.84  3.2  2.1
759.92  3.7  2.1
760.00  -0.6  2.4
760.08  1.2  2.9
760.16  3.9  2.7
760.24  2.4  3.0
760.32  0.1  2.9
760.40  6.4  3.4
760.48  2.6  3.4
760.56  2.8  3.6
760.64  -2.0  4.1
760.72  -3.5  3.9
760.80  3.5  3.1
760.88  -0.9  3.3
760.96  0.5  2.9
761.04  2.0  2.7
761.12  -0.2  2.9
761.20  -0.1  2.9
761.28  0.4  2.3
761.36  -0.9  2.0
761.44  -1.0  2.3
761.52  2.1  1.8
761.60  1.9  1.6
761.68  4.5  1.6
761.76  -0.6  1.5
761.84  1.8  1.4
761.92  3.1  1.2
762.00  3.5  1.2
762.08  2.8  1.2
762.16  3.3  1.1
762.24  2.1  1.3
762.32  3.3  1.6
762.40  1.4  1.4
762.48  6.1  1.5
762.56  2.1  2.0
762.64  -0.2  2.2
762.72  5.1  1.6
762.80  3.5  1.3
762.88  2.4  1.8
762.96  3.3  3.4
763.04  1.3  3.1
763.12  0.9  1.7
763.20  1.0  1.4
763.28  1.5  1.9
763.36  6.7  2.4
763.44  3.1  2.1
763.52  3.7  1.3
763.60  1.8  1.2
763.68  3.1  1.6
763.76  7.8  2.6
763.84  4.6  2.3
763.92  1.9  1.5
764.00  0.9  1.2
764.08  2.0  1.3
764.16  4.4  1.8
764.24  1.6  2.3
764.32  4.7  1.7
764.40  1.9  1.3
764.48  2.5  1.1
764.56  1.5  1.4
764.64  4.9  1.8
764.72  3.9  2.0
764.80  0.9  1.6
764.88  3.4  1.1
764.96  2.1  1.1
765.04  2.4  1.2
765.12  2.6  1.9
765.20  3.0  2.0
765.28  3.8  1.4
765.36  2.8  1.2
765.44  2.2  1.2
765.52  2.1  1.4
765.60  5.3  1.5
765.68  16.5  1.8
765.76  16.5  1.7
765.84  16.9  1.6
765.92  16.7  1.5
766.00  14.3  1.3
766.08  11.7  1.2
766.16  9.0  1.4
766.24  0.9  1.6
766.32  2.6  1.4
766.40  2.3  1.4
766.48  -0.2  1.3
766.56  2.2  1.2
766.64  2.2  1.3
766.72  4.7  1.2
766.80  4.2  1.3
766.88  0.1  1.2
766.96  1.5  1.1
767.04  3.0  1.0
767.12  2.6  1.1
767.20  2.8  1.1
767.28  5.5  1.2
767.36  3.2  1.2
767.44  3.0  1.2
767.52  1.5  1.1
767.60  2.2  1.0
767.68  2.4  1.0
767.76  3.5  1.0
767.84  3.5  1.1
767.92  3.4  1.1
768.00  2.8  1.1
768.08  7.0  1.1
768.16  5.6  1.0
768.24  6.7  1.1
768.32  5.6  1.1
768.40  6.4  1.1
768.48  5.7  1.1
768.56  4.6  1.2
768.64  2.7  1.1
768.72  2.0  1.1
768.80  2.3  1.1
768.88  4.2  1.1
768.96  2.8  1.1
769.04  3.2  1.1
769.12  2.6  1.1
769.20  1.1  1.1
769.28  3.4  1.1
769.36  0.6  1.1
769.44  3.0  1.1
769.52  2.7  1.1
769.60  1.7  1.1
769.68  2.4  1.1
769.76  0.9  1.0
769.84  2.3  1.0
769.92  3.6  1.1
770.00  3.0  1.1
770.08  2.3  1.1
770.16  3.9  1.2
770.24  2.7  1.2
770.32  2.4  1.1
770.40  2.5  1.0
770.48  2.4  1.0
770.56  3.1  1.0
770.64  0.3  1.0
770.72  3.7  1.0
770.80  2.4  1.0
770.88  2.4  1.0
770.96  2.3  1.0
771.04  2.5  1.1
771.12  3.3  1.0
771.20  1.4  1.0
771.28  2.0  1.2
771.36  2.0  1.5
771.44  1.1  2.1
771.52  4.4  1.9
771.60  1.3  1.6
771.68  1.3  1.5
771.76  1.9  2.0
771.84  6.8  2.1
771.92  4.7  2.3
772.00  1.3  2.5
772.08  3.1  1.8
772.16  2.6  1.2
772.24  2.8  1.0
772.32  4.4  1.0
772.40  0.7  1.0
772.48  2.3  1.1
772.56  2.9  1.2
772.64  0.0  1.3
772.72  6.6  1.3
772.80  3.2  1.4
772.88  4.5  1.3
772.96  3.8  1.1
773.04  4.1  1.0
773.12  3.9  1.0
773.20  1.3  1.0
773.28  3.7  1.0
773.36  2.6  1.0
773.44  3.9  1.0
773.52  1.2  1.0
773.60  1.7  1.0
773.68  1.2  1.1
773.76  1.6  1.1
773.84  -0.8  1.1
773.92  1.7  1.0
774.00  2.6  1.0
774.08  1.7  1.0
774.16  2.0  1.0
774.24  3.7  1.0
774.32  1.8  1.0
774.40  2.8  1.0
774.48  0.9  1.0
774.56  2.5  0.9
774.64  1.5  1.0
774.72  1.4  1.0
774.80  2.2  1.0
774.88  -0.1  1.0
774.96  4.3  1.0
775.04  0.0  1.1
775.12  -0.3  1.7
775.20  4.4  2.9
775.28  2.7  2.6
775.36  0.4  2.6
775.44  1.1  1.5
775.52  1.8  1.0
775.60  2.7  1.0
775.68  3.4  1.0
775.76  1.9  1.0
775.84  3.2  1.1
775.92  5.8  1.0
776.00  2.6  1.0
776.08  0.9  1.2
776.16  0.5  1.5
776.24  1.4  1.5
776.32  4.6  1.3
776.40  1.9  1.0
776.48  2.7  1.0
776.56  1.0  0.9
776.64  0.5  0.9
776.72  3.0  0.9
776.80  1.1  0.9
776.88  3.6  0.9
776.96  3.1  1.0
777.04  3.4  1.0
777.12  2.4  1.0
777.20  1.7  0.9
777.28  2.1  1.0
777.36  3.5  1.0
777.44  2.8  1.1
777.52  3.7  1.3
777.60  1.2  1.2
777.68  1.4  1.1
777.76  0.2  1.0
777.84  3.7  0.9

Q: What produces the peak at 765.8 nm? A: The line H-alpha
